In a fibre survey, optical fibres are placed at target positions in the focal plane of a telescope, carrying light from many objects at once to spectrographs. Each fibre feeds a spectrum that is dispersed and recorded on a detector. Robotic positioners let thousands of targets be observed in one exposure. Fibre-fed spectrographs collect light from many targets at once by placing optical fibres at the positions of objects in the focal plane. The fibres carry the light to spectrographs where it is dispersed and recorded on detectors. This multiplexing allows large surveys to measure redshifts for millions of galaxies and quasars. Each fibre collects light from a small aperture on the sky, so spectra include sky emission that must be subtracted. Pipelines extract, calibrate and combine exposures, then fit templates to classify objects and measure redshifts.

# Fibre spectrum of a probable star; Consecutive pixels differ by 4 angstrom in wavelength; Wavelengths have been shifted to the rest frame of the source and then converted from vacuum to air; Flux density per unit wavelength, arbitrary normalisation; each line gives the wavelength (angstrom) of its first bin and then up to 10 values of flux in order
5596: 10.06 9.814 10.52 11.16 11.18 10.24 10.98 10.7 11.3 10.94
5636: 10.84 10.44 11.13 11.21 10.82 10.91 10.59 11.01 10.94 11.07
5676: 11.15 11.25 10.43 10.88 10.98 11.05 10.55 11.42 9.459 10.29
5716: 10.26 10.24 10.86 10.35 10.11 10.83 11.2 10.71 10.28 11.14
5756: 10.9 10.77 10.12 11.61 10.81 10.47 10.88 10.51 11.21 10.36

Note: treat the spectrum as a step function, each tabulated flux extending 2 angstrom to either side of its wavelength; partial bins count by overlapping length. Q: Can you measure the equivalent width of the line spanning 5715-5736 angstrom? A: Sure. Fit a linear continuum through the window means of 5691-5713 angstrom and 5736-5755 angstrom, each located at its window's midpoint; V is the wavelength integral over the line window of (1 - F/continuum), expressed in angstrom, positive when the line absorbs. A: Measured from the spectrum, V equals 0.6 angstrom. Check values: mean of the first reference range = 10.6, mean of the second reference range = 10.8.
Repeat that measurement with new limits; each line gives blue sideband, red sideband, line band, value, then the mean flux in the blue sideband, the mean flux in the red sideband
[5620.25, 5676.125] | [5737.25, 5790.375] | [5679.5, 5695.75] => 0.0 angstrom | 10.9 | 10.8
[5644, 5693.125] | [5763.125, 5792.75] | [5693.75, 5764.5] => 1.7 angstrom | 10.9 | 10.8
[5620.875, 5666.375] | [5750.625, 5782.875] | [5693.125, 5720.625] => 0.9 angstrom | 10.9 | 10.8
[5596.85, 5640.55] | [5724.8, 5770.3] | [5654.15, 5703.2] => -0.8 angstrom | 10.7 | 10.7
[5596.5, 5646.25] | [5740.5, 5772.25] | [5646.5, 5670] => -0.3 angstrom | 10.8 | 10.8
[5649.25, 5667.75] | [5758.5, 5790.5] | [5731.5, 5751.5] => 0.2 angstrom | 10.9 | 10.8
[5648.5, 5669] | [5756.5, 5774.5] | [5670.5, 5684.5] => -0.2 angstrom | 10.9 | 10.8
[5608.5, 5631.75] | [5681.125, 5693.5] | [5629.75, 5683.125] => -0.5 angstrom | 10.9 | 10.8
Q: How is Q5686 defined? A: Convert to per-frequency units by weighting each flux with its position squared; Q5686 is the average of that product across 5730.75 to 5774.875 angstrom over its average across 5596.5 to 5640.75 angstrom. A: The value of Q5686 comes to 1.1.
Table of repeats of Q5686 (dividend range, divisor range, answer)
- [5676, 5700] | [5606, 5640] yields 1.02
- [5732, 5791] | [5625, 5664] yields 1.03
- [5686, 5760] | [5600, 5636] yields 1.02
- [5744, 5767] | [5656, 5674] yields 1.01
